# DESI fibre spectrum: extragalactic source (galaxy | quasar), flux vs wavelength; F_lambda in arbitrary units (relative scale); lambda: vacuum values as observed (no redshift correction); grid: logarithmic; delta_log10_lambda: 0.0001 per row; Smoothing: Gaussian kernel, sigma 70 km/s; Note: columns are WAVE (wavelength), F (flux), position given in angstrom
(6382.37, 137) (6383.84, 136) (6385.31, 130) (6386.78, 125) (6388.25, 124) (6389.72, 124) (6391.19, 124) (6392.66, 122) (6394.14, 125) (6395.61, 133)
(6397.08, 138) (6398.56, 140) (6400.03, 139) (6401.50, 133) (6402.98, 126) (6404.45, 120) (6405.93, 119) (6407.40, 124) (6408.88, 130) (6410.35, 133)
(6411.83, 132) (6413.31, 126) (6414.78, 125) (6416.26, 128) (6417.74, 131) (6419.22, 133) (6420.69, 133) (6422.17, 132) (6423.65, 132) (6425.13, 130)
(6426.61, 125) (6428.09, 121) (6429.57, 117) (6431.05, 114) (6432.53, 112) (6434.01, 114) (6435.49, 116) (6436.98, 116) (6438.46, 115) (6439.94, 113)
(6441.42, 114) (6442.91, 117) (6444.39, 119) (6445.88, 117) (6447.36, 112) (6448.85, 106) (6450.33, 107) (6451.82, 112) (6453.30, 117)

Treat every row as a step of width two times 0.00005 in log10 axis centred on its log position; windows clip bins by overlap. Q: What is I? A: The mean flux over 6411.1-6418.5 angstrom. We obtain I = 128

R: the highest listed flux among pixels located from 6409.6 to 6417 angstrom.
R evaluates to 133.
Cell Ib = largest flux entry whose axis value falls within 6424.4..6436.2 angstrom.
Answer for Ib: 130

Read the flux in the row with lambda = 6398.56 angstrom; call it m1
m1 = 140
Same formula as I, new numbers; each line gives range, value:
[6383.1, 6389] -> 129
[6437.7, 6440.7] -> 114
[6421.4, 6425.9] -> 131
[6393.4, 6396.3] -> 129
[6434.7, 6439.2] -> 116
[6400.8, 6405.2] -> 126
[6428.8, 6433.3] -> 114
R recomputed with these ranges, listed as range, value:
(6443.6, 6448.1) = 119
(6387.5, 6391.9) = 124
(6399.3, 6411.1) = 139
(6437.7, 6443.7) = 117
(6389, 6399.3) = 140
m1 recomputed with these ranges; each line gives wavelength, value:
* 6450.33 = 107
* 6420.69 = 133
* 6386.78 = 125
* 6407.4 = 124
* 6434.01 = 114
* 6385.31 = 130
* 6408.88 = 130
